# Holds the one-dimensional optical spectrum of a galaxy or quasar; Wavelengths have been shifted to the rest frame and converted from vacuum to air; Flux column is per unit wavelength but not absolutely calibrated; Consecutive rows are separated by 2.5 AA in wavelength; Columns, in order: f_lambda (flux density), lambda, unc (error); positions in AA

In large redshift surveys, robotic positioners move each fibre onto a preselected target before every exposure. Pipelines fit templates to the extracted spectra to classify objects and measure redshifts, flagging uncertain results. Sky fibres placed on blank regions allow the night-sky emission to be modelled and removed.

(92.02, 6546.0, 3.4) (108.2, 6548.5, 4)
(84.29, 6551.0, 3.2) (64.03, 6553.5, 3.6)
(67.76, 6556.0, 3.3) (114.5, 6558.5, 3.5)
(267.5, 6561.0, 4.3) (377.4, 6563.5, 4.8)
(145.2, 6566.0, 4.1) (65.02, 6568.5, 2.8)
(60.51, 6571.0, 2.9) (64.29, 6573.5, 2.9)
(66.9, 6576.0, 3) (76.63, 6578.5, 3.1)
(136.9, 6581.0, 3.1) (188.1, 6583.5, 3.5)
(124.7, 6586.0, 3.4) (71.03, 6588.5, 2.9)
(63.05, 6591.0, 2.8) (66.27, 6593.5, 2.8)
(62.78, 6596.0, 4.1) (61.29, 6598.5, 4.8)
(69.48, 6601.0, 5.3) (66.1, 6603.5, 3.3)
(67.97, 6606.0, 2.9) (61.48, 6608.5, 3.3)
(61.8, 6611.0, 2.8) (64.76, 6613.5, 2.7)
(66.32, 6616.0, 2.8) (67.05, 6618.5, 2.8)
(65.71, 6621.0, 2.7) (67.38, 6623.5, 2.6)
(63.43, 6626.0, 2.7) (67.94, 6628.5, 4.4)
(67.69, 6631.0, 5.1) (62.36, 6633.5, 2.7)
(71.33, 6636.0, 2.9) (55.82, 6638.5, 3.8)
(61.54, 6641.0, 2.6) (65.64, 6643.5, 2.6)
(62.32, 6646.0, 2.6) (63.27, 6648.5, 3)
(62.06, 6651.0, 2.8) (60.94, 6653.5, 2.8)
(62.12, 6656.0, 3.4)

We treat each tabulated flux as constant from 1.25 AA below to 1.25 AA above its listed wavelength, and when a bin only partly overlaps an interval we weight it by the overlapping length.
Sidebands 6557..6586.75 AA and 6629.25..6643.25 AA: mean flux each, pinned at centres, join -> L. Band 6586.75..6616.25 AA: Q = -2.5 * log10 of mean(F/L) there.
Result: 0.50 mag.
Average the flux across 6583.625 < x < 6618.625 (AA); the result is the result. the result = 73.5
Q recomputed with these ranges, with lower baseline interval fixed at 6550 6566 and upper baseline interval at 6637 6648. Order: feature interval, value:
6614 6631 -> 0.270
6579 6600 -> 0.307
